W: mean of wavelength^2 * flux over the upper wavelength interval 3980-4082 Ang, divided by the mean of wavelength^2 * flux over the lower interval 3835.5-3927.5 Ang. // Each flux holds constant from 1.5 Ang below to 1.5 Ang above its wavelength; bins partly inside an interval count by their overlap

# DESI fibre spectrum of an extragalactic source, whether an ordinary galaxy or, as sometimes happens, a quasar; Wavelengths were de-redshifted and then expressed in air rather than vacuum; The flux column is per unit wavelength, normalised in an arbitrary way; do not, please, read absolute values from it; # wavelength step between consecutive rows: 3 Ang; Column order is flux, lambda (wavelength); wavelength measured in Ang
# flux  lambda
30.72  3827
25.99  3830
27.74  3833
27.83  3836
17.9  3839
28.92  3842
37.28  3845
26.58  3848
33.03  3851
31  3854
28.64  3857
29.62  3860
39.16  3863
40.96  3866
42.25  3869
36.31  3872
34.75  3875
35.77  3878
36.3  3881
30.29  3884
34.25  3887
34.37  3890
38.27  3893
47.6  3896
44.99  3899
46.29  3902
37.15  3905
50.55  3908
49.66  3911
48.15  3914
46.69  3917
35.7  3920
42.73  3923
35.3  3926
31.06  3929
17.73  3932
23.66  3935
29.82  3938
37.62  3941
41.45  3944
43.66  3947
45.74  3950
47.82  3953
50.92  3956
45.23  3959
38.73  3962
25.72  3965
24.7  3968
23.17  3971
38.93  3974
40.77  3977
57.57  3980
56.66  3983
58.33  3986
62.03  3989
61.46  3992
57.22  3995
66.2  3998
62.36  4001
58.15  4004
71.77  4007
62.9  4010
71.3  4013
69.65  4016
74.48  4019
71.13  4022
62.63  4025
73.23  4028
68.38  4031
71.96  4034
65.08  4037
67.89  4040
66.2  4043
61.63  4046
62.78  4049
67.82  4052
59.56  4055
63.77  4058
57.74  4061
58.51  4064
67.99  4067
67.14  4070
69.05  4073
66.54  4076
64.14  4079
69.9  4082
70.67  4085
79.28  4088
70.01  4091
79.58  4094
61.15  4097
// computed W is 1.9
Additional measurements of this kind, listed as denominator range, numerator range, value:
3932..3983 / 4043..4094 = 1.83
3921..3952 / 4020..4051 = 2.01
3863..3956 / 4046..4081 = 1.77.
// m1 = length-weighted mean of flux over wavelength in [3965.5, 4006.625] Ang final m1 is 51.3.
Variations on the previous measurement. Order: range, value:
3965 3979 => 32.1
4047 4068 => 62.4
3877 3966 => 39.2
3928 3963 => 37.9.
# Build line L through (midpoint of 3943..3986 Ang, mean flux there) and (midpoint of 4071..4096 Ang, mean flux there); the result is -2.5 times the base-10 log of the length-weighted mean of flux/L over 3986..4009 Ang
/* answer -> -0.24 mag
